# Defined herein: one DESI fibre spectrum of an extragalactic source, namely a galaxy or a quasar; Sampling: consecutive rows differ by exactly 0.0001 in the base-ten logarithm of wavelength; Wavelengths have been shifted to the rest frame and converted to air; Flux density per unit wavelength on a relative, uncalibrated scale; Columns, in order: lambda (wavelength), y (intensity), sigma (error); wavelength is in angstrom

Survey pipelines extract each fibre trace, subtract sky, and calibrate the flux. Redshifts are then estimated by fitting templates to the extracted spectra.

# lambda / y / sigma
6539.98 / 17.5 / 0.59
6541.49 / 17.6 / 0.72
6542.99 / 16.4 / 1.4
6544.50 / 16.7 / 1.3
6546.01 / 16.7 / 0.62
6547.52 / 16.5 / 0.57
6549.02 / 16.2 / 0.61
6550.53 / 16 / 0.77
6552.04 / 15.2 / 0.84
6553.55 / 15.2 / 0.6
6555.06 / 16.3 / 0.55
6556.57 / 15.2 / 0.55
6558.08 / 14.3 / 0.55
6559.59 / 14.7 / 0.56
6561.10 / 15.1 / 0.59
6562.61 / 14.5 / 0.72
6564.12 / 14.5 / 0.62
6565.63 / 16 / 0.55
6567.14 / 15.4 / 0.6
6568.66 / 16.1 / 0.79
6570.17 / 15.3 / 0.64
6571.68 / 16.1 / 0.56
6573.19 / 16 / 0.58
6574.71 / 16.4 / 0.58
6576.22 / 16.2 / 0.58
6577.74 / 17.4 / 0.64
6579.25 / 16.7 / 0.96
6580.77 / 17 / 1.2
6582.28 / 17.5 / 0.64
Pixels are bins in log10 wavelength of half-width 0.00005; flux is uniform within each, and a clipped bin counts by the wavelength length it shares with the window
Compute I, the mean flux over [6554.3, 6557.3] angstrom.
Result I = 15.7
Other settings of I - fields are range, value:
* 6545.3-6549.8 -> 16.5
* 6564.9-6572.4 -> 15.8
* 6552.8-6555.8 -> 15.7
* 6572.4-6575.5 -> 16.2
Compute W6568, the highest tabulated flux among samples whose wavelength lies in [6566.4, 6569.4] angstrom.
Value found 16.1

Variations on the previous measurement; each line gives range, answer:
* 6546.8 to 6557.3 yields 16.5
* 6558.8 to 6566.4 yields 16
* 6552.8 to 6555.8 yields 16.3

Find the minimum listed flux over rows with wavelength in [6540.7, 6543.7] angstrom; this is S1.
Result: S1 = 16.4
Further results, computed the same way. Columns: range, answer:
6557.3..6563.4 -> 14.3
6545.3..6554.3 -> 15.2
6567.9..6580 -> 15.3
